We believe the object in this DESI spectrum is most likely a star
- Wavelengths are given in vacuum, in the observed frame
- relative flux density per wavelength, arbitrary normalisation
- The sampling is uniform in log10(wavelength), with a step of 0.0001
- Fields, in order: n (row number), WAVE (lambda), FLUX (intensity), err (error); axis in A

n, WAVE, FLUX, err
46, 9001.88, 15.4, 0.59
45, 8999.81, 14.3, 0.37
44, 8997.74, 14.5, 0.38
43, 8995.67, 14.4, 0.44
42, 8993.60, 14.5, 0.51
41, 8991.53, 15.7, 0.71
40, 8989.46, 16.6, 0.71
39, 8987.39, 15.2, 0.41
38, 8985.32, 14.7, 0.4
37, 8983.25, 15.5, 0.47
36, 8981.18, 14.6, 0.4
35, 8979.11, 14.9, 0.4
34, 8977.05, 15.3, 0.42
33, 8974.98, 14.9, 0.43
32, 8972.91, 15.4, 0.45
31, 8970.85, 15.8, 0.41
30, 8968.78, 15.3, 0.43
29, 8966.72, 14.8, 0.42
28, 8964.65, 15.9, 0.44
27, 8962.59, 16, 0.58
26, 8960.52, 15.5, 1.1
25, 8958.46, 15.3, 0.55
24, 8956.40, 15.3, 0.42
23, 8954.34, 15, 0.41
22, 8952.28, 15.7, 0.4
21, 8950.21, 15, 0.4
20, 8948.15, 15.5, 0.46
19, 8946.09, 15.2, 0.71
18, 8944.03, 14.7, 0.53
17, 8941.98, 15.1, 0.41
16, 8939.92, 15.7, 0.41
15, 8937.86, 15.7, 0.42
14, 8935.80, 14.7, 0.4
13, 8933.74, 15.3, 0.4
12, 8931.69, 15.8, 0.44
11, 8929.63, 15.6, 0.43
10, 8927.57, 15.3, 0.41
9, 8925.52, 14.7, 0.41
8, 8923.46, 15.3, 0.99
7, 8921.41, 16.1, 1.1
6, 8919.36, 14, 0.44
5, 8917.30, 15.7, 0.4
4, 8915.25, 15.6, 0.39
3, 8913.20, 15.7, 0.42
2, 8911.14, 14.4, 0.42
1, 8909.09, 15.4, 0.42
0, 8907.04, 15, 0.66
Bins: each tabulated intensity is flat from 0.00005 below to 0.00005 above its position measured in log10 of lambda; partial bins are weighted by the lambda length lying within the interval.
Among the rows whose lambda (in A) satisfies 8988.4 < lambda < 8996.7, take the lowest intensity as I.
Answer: 14.4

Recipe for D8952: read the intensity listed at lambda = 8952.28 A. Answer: 15.7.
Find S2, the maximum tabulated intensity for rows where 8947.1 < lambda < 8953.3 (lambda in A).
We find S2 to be 15.7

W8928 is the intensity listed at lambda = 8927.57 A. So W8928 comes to 15.3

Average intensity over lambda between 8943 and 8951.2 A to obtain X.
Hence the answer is 15.1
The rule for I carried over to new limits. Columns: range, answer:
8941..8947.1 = 14.7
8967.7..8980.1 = 14.9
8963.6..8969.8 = 14.8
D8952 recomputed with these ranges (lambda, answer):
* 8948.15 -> 15.5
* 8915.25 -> 15.6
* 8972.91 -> 15.4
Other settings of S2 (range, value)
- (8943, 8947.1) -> 15.2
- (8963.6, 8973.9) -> 15.9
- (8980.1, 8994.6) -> 16.6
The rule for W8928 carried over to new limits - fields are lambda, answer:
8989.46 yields 16.6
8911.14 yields 14.4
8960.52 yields 15.5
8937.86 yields 15.7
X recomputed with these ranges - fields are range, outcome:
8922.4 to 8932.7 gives 15.3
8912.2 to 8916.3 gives 15.7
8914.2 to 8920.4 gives 15.1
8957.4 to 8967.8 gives 15.5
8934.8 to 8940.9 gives 15.4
